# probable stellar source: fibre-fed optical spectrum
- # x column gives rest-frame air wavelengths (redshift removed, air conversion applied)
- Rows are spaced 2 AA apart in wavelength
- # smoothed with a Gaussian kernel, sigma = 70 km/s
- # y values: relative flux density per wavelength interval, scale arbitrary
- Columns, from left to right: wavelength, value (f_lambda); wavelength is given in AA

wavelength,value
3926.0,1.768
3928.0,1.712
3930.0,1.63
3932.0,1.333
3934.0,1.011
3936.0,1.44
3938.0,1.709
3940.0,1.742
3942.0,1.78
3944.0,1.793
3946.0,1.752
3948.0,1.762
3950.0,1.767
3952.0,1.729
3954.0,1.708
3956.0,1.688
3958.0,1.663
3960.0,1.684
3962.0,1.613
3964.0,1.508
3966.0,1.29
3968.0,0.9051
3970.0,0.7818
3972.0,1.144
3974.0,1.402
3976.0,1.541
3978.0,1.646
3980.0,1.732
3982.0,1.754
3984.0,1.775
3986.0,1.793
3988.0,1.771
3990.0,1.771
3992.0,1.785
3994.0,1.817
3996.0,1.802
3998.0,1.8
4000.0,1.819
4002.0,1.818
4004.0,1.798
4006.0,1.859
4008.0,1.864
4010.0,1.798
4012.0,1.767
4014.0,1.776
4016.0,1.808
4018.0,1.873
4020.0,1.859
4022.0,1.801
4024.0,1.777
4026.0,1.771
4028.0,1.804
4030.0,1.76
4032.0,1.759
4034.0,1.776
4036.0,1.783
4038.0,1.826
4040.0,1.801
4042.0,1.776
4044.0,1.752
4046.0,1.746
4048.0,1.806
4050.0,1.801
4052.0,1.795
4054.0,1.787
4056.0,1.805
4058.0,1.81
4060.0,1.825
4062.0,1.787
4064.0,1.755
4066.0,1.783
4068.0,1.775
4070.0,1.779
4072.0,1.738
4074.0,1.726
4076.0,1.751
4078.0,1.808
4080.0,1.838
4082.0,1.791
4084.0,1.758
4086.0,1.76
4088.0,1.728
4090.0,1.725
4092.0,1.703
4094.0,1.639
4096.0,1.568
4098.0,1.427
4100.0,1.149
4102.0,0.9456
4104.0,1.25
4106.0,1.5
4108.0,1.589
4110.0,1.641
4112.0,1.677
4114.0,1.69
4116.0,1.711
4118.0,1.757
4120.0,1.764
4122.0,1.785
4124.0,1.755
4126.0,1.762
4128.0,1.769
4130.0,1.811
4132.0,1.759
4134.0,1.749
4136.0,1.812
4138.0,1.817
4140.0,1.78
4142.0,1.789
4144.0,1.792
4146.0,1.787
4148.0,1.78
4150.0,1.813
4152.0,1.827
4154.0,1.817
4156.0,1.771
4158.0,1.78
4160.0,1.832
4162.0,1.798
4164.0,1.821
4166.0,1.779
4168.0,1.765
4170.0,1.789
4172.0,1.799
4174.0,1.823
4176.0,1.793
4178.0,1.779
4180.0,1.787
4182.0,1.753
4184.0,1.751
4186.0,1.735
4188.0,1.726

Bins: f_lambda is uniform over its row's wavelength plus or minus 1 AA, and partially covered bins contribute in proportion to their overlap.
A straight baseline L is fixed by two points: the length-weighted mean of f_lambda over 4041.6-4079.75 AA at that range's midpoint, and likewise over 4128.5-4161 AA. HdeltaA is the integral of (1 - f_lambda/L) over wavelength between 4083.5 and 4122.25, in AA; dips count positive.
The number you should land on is 4.4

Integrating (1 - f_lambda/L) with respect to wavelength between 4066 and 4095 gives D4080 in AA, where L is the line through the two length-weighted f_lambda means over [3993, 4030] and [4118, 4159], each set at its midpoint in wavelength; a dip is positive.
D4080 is 0.71 AA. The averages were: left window 1.81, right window 1.79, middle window 1.75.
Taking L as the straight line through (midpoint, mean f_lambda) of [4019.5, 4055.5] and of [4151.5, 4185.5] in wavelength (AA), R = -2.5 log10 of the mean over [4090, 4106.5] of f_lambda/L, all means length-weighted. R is 0.255 mag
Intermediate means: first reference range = 1.79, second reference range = 1.79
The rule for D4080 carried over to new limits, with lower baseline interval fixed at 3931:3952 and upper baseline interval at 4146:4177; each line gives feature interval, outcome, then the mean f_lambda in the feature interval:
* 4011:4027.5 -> -1.22 AA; 1.8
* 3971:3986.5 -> 0.51 AA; 1.59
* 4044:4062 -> -0.90 AA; 1.79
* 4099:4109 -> 2.65 AA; 1.29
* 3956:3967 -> 0.45 AA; 1.56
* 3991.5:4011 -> -1.78 AA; 1.82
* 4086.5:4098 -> 0.57 AA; 1.66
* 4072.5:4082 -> -0.28 AA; 1.78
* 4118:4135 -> 0.01 AA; 1.77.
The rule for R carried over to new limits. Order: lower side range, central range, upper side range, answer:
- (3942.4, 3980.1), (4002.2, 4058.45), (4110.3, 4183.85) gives -0.11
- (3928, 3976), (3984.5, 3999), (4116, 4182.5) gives -0.14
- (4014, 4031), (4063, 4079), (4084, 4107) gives -0.10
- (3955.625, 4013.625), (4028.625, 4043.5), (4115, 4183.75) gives -0.06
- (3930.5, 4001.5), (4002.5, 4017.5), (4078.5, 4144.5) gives -0.12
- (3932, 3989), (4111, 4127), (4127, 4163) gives 0.01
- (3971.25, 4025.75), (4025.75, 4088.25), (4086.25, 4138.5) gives -0.06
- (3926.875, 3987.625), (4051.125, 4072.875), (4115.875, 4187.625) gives -0.07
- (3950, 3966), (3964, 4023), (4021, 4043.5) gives 0.03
